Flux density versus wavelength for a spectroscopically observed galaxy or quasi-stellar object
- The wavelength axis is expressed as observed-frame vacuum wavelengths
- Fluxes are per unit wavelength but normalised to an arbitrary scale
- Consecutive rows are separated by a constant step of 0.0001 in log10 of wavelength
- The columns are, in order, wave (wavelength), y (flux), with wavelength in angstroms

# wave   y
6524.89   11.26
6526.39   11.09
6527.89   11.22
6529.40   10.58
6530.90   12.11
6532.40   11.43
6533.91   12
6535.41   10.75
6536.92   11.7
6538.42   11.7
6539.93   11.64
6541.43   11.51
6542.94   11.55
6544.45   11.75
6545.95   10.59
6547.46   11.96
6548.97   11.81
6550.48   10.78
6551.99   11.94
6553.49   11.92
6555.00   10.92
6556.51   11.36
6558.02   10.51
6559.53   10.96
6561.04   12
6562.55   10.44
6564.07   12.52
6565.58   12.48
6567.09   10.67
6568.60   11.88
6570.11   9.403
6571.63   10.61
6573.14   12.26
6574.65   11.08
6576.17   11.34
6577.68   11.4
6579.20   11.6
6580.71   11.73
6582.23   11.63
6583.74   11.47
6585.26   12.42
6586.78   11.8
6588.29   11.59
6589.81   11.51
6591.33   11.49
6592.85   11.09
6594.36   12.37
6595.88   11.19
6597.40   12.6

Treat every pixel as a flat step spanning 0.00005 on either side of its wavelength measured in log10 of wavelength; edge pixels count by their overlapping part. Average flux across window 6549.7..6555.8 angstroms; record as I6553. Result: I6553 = 11.4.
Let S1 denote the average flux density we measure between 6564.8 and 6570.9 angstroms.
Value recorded 11.1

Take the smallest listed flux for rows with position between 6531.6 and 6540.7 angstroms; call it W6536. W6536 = 10.75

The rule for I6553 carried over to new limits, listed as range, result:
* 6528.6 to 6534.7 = 11.5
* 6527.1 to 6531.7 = 11.3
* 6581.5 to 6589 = 11.8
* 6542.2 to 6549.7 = 11.5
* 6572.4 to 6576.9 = 11.6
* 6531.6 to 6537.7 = 11.5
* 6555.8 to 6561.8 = 11.2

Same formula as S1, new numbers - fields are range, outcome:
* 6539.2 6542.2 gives 11.6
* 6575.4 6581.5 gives 11.5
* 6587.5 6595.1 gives 11.6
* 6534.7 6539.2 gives 11.4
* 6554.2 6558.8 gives 10.9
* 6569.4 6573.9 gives 10.8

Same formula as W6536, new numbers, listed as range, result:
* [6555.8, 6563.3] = 10.44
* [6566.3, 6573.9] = 9.403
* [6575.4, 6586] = 11.34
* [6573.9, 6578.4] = 11.08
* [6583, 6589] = 11.47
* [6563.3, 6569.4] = 10.67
